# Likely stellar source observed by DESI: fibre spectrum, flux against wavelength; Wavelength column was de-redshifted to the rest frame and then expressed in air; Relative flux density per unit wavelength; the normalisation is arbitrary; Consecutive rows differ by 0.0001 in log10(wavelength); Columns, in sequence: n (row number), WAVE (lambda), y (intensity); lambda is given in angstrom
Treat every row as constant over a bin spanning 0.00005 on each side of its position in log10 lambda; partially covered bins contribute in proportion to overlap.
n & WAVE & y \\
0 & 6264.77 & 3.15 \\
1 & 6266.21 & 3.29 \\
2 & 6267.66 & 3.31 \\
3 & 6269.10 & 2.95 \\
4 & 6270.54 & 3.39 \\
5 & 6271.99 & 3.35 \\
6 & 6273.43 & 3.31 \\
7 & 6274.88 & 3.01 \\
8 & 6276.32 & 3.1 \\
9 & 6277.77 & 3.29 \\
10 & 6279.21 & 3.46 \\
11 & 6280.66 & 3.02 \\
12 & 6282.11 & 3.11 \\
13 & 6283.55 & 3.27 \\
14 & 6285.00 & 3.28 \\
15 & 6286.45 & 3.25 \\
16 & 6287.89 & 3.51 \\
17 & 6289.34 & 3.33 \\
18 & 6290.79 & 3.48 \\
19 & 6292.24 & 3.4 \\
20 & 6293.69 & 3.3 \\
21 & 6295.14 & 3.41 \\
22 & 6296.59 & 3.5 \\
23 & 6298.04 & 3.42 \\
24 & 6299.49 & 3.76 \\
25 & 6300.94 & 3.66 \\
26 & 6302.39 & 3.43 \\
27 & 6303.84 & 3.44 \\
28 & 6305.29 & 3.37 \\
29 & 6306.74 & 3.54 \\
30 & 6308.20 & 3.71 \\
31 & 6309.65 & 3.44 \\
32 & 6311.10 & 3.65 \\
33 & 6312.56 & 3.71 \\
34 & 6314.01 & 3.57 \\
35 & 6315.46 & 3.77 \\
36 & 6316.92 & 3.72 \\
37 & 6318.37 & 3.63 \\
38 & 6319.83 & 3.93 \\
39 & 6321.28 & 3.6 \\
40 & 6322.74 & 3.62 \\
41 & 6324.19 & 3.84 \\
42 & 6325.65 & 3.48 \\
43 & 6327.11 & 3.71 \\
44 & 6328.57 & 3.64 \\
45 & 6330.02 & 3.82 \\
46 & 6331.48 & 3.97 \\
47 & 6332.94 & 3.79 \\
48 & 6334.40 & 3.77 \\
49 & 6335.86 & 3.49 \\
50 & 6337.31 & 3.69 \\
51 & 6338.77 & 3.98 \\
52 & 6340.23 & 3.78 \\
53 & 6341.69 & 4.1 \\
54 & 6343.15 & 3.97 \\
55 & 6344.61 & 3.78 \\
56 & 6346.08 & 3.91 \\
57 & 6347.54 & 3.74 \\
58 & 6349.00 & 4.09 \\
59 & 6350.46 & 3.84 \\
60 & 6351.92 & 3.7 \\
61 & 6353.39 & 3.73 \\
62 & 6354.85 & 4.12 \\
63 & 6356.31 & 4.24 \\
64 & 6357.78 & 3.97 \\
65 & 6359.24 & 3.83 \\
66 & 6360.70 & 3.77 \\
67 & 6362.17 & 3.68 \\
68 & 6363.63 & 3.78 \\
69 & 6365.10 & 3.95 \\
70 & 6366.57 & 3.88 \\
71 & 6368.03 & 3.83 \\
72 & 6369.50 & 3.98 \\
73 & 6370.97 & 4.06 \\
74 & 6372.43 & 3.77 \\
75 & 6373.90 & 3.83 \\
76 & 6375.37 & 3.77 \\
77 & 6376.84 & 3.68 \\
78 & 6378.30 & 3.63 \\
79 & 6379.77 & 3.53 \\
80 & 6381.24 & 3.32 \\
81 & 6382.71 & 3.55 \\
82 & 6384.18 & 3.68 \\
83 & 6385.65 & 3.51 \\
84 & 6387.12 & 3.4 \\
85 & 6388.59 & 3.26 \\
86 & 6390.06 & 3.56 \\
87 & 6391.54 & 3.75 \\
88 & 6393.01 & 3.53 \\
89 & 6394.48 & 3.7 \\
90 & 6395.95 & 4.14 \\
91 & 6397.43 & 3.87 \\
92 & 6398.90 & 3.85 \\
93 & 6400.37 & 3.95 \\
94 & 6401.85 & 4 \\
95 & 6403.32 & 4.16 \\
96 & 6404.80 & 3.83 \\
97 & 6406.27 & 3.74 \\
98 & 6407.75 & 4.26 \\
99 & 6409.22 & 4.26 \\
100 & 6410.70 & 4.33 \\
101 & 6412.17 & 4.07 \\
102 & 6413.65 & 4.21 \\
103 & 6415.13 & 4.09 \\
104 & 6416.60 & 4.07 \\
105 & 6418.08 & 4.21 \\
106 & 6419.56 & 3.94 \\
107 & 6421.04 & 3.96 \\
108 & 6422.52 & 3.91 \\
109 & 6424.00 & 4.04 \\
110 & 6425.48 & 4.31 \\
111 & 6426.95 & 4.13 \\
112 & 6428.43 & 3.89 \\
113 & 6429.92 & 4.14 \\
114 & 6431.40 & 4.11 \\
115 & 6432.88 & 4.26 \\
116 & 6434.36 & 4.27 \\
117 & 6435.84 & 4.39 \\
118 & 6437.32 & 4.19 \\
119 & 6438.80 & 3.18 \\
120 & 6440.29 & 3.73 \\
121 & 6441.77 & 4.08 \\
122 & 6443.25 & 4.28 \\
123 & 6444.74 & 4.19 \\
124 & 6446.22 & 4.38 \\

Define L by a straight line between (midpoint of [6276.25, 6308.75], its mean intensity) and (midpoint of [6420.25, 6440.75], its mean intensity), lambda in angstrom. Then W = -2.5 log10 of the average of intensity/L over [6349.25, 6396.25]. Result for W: 0.01 mag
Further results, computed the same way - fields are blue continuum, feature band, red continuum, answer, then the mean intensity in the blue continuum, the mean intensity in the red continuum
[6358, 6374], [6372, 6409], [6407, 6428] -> 0.07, 3.86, 4.13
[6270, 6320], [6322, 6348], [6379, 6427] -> -0.05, 3.44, 3.88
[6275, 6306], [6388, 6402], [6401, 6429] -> 0.06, 3.36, 4.08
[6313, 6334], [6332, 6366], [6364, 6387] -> -0.04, 3.72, 3.72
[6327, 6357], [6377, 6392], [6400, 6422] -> 0.14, 3.85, 4.07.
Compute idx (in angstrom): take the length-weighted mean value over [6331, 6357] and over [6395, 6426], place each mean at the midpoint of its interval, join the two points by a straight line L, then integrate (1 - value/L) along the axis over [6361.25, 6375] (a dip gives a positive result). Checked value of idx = 0.3 angstrom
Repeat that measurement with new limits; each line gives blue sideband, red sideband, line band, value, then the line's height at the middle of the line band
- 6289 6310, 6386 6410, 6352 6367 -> -0.8 angstrom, 3.69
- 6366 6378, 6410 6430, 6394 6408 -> 0.2 angstrom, 3.99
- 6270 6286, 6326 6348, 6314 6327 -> -0.2 angstrom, 3.64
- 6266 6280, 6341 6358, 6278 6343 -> 0.0 angstrom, 3.58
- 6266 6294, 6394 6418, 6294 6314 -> -0.7 angstrom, 3.42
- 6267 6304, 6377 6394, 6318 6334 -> -1.5 angstrom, 3.41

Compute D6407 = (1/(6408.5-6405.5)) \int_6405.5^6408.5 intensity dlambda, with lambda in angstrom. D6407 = 4.01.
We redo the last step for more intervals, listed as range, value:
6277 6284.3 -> 3.23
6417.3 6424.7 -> 4.01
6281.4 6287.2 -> 3.23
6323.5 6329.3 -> 3.66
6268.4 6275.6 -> 3.2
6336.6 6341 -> 3.82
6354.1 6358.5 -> 4.11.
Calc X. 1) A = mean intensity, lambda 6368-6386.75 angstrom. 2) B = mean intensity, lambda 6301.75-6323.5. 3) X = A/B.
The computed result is 1.0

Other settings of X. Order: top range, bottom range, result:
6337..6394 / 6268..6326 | 1.09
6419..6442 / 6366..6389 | 1.10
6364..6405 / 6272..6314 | 1.10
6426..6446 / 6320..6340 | 1.09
